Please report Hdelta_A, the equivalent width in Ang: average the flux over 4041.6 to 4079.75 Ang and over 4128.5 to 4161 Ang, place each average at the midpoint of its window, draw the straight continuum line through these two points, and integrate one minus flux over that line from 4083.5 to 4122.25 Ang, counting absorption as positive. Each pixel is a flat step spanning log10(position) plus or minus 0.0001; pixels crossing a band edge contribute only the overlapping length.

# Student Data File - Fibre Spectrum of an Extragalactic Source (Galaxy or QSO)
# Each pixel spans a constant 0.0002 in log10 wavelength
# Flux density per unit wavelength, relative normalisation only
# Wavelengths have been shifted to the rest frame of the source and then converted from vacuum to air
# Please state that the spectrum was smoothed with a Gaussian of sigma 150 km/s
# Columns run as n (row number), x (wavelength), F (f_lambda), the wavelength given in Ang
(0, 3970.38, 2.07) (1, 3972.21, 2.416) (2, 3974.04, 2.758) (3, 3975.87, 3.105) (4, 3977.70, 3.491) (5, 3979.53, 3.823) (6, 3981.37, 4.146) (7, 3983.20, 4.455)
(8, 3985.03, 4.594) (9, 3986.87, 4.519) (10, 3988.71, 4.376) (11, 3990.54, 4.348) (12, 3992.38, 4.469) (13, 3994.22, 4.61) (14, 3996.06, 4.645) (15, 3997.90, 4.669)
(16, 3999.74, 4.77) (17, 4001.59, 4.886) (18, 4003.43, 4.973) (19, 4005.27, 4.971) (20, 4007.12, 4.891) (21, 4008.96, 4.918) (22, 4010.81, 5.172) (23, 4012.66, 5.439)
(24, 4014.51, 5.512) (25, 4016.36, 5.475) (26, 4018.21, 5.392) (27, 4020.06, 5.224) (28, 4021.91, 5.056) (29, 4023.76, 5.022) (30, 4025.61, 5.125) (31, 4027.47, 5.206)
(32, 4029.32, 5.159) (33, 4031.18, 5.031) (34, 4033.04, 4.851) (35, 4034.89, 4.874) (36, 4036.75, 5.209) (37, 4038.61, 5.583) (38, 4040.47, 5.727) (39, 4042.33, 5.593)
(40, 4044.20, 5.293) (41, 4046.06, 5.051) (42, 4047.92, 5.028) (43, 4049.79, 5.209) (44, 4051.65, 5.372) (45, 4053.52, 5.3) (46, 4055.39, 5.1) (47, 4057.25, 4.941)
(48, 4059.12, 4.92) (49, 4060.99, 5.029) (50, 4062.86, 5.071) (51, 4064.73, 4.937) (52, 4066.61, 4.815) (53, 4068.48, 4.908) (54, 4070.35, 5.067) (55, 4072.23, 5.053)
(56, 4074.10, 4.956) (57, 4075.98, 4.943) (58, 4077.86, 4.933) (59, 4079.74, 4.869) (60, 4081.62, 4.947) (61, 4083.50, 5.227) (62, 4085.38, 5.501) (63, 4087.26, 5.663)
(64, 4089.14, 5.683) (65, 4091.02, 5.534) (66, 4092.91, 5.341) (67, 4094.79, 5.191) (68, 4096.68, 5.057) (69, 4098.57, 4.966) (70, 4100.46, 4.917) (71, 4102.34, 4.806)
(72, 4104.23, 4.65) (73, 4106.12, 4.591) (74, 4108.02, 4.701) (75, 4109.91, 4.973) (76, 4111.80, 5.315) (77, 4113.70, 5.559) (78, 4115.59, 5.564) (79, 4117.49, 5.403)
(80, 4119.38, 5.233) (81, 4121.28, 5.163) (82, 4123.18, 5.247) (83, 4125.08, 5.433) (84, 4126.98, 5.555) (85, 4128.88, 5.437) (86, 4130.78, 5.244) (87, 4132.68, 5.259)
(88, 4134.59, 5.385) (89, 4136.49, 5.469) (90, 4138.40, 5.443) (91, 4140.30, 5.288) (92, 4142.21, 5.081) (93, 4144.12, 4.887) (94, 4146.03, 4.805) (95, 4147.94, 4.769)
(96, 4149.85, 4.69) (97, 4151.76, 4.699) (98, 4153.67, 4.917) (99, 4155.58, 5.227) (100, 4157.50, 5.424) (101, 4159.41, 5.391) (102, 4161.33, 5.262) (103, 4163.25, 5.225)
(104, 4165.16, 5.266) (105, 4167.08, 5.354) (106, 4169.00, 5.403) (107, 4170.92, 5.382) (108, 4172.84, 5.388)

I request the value -0.7 Ang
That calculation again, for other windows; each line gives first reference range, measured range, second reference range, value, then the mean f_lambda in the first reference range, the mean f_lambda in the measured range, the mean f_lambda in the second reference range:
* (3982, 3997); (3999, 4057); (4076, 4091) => -4.41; 4.5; 5.17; 5.26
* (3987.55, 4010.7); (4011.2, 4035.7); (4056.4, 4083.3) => -1.92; 4.73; 5.18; 4.96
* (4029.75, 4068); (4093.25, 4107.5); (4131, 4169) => 0.70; 5.14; 4.9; 5.16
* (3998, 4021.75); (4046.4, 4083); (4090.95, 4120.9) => 0.60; 5.12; 5.02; 5.1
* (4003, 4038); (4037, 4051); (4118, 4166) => -0.54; 5.14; 5.35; 5.19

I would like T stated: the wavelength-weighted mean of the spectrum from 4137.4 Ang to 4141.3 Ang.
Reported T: 5.36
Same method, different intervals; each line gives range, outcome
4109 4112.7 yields 5.15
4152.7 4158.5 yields 5.19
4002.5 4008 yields 4.95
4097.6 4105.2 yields 4.84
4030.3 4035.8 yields 4.92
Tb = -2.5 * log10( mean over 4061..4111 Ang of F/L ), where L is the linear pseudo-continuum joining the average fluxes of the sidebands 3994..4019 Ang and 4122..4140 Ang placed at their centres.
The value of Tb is 0.04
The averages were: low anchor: 5.03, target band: 5.05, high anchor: 5.38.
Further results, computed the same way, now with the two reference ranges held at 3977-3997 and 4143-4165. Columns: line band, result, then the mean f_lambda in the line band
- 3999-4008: -0.12 mag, 4.9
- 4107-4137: -0.09 mag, 5.3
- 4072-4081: -0.05 mag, 4.94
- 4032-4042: -0.16 mag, 5.27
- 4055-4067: -0.08 mag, 4.98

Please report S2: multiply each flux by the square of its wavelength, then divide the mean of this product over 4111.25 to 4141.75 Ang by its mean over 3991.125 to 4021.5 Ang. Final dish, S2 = 1.14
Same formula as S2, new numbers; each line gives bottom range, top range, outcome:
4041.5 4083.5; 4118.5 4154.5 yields 1.06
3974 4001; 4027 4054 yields 1.27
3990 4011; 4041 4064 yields 1.11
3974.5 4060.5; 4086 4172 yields 1.12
